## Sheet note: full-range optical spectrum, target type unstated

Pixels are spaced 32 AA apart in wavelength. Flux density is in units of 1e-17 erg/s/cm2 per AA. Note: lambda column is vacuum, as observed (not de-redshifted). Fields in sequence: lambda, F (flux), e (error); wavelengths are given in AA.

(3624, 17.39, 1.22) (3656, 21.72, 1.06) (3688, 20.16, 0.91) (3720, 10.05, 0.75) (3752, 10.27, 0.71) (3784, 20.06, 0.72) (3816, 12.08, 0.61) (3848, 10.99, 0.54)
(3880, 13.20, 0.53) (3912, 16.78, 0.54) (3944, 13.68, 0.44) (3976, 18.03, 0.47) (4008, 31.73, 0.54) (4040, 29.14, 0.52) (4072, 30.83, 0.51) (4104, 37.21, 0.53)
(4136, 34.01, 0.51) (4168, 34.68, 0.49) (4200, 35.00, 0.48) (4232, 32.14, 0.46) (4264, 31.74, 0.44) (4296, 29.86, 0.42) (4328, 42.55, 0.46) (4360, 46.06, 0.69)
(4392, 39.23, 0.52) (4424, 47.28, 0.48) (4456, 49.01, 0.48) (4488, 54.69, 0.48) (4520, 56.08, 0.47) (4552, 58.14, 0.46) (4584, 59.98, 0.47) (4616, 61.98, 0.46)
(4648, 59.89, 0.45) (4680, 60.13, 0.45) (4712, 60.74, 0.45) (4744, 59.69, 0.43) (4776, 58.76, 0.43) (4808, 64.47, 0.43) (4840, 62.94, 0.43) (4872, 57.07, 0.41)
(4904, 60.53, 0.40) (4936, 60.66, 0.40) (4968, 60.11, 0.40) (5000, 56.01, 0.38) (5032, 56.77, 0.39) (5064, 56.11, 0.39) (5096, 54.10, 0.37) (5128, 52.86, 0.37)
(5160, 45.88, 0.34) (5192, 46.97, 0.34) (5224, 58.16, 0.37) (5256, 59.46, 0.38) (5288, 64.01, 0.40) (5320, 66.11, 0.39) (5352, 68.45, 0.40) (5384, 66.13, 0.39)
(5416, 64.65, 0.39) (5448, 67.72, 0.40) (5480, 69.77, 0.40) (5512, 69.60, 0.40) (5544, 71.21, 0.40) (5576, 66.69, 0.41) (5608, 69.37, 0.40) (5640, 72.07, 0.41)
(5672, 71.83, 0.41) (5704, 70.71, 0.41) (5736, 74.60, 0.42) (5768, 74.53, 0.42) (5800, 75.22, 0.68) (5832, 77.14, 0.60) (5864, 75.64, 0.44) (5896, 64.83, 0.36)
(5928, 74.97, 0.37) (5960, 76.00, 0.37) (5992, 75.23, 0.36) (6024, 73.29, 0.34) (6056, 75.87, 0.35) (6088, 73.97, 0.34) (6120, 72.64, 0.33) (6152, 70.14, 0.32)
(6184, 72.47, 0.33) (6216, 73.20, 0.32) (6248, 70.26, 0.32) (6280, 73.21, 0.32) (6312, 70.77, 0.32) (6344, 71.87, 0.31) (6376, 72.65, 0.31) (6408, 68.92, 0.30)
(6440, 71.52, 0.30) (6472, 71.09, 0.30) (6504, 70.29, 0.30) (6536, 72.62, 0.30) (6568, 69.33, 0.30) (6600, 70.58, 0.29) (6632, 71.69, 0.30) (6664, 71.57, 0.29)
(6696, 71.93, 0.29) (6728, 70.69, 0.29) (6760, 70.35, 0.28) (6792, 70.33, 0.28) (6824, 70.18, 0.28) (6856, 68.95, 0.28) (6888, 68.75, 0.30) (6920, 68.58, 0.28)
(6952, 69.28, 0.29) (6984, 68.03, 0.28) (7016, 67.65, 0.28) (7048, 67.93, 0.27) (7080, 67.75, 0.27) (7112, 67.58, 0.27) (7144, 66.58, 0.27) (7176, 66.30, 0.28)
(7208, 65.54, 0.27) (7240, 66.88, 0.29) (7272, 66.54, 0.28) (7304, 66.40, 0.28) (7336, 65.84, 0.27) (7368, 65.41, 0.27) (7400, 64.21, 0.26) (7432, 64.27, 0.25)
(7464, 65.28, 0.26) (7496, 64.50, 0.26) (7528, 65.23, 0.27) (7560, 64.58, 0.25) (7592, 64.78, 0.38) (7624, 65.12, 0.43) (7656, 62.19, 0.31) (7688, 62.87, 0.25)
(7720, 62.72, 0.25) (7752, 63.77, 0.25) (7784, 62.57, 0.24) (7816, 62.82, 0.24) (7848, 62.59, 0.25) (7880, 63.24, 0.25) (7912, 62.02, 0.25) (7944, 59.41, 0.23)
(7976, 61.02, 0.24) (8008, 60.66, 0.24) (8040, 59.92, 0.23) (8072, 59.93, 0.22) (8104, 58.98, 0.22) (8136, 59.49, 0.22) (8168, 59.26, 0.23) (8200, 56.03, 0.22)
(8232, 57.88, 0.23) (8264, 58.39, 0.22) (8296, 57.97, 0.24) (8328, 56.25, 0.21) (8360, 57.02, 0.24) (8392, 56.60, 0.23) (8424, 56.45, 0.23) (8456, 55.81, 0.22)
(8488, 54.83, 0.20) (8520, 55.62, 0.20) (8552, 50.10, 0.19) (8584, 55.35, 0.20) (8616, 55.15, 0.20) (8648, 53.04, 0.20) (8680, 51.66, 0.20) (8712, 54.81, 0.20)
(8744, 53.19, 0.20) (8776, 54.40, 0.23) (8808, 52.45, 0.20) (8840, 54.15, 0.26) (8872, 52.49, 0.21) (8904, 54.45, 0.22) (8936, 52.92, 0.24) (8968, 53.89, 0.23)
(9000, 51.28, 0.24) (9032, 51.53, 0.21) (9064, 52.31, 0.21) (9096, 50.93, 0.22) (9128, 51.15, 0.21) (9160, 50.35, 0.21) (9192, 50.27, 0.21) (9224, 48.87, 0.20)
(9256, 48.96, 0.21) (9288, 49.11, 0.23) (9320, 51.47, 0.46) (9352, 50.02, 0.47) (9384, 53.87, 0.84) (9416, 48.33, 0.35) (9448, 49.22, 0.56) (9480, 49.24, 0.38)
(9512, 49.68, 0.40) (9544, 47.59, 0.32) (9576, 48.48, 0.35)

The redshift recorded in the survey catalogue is 0.00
